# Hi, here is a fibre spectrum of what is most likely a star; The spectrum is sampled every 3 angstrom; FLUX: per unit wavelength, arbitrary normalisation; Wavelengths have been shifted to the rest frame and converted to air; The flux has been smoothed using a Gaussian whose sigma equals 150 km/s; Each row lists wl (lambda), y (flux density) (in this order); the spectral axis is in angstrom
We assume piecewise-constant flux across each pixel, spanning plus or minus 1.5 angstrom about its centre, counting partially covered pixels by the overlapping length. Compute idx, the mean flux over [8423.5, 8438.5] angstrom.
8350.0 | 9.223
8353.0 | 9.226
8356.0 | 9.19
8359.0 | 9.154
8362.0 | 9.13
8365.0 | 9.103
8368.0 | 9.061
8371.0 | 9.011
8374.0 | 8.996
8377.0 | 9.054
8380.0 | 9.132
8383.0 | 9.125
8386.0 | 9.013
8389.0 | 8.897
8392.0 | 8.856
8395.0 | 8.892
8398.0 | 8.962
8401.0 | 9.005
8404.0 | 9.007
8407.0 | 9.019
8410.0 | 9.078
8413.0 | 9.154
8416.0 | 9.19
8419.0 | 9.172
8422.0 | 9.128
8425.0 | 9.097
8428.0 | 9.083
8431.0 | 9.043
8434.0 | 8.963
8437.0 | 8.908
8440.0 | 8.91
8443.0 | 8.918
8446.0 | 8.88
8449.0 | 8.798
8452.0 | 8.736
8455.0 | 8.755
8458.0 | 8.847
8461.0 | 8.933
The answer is 9.02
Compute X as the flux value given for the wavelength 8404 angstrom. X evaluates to 9.007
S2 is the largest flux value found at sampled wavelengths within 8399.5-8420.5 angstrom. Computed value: 9.19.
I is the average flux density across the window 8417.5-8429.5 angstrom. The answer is 9.12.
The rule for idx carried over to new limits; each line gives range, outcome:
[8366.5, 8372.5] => 9.04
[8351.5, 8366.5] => 9.16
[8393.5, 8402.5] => 8.95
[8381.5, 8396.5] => 8.96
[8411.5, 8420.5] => 9.17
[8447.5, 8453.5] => 8.77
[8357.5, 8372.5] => 9.09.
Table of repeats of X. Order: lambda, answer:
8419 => 9.172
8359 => 9.154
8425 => 9.097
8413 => 9.154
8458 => 8.847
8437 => 8.908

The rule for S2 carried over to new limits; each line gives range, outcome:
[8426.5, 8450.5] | 9.083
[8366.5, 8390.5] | 9.132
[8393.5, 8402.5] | 9.005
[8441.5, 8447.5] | 8.918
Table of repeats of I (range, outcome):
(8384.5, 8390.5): 8.96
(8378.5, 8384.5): 9.13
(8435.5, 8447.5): 8.9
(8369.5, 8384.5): 9.06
